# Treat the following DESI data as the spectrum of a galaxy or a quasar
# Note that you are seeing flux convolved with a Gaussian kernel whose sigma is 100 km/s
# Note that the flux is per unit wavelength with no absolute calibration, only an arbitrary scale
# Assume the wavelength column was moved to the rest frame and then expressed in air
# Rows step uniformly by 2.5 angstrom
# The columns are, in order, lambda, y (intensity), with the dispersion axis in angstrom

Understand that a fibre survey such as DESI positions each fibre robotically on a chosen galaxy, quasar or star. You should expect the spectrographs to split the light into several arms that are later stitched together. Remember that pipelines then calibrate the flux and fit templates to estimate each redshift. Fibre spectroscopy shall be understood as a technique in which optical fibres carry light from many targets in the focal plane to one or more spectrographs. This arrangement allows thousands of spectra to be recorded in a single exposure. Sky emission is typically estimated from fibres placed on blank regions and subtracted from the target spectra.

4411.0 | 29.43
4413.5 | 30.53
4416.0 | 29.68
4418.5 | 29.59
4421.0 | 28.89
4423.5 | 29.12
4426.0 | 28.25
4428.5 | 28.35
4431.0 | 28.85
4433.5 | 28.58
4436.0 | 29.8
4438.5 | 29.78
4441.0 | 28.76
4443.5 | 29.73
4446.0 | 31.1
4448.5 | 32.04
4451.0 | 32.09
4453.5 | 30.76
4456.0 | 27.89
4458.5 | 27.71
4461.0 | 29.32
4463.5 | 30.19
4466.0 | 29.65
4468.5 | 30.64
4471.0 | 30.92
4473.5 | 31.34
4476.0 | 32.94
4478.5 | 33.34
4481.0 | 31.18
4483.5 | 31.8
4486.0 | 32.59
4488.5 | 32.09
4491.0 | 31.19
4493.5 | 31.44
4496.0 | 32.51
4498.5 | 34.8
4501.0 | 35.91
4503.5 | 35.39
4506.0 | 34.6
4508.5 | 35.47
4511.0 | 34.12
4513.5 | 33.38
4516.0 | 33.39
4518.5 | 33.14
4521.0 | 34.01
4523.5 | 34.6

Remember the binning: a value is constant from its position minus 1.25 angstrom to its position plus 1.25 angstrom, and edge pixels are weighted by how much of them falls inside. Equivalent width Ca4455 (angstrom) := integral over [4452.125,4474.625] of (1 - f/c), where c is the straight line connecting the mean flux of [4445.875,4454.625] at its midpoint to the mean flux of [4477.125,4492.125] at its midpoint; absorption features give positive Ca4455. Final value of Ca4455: 1.4 angstrom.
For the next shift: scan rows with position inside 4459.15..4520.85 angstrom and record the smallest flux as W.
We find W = 29.32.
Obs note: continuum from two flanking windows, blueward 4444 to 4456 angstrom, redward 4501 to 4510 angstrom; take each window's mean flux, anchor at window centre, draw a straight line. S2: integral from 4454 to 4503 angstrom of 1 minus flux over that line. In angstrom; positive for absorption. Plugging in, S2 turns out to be 2.5 angstrom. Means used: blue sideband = 31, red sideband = 35.2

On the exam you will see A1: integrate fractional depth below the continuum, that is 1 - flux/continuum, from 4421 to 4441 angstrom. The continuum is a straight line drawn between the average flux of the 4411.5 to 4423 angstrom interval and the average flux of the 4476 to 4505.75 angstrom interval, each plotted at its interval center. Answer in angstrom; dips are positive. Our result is 0.9 angstrom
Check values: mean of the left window 29.6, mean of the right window 33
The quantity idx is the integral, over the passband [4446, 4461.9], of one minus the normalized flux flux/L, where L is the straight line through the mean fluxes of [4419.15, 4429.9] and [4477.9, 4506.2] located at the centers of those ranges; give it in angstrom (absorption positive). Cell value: 0.3 angstrom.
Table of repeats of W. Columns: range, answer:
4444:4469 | 27.71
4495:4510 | 32.51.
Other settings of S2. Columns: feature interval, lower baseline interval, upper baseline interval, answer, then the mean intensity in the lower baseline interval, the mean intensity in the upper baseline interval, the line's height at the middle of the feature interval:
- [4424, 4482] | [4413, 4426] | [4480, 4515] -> 1.8 angstrom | 29.4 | 33.3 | 31.1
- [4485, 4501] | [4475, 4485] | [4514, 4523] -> 0.0 angstrom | 32.3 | 33.6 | 32.7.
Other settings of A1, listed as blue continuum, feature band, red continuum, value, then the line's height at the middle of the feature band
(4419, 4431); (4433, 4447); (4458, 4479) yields -0.1 angstrom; 29.4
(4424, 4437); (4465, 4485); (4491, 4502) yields 0.2 angstrom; 31.8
